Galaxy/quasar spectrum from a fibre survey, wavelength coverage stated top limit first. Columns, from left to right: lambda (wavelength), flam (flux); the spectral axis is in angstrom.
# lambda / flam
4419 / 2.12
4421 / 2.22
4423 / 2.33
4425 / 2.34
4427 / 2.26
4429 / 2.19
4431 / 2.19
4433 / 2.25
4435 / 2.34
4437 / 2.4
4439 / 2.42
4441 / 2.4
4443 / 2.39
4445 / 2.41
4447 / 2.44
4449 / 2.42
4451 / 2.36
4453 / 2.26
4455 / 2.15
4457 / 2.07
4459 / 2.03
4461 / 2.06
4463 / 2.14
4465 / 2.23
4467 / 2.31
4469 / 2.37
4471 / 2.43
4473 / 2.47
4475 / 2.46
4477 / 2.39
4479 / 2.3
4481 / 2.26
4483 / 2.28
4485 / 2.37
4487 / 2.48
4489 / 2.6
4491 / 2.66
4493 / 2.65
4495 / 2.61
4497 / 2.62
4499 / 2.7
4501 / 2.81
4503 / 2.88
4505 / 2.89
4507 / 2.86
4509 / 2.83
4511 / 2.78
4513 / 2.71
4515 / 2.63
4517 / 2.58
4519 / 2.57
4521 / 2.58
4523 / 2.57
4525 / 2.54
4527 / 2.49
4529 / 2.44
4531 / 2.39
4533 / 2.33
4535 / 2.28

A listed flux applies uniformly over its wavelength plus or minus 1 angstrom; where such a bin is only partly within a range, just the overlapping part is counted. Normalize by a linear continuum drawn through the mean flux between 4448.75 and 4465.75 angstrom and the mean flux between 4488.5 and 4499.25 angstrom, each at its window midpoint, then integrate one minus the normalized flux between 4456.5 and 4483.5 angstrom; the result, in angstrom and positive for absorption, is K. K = 0.75 angstrom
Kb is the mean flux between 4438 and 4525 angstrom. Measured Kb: 2.48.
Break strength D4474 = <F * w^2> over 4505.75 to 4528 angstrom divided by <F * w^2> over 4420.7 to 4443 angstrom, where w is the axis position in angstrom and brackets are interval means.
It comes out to 1.2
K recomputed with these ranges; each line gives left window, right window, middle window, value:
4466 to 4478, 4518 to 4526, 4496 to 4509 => -1.5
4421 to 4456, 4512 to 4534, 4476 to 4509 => -1.8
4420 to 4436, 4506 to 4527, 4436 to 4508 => 0.8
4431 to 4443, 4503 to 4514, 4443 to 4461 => 1.3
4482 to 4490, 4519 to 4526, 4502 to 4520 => -1.6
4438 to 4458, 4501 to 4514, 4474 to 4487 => 1.2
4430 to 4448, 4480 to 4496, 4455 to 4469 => 1.5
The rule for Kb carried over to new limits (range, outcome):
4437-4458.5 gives 2.33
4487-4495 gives 2.61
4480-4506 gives 2.6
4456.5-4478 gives 2.27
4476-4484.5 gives 2.31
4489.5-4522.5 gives 2.71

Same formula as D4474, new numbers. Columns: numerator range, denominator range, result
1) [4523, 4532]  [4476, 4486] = 1.09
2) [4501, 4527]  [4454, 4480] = 1.22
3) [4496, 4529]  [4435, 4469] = 1.21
